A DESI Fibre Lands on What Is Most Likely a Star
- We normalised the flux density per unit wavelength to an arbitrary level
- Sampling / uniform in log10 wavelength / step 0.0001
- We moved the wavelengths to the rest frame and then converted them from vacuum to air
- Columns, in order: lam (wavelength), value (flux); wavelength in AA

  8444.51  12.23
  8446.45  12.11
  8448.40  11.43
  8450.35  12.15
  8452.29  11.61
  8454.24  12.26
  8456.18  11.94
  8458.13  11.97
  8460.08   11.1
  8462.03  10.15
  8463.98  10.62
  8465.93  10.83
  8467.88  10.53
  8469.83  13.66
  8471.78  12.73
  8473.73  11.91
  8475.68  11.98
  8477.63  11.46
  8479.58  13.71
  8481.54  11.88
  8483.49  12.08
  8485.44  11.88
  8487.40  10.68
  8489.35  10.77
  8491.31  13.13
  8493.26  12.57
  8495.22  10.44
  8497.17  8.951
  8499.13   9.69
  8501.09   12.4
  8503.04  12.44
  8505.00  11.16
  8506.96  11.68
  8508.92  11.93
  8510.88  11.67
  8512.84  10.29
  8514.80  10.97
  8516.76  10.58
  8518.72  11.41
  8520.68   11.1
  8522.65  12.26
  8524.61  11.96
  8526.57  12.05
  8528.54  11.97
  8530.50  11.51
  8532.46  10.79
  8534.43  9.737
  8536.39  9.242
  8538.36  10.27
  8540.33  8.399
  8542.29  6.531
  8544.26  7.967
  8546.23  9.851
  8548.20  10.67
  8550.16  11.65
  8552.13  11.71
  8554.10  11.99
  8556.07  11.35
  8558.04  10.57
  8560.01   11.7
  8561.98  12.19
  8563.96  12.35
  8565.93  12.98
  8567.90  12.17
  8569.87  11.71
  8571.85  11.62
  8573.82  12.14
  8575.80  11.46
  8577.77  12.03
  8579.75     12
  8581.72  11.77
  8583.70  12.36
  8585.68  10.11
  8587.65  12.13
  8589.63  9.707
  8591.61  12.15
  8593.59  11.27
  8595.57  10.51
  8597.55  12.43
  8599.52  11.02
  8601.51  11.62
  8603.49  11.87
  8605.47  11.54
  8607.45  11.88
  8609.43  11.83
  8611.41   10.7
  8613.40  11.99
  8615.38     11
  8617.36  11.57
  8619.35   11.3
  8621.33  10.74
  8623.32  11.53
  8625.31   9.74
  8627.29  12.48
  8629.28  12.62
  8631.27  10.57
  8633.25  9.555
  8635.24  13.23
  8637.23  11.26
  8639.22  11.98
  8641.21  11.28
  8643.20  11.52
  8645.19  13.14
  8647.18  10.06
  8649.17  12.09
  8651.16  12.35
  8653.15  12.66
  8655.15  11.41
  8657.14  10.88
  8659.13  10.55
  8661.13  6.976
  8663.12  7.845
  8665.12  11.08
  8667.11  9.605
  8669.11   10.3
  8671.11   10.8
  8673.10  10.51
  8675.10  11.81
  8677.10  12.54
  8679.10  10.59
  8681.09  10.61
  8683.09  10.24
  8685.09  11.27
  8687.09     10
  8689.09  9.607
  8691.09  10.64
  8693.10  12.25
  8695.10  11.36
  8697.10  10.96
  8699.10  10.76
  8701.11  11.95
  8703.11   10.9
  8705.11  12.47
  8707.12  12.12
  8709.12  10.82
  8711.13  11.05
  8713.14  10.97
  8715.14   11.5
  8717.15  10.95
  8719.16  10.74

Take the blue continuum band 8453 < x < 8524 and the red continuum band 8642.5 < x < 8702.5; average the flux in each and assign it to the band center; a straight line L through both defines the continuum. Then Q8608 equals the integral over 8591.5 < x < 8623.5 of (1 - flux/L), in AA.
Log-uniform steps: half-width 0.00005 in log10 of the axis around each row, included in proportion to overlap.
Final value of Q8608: -1.0 AA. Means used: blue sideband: 11.5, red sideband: 10.9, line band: 11.4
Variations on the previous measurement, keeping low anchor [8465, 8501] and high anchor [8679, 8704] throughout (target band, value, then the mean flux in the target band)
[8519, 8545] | 2.5 AA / 10.3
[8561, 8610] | -2.0 AA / 11.7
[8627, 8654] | -1.7 AA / 11.7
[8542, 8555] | 1.3 AA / 10.2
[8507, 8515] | 0.2 AA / 11.3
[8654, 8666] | 1.3 AA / 9.81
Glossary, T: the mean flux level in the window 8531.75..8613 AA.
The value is 11.1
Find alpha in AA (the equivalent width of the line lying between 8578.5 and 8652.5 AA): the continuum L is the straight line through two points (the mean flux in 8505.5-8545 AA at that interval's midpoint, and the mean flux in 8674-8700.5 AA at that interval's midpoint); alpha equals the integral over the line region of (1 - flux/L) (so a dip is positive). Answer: -4.53 AA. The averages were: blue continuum 10.6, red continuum 11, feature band 11.5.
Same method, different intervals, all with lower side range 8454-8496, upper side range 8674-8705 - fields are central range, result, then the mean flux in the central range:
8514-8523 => 0.3 AA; 11.2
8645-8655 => -0.6 AA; 11.9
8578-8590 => -0.1 AA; 11.5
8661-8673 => 1.6 AA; 9.7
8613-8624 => 0.0 AA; 11.3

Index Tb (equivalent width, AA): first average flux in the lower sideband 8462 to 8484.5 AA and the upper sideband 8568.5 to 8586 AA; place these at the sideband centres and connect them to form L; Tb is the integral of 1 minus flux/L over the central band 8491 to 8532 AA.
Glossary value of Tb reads 1.5 AA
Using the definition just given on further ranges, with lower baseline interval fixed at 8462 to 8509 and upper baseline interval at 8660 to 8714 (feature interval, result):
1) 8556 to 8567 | -0.6 AA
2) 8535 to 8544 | 2.2 AA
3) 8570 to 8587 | -0.8 AA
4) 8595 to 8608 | -0.6 AA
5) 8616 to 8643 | -1.0 AA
